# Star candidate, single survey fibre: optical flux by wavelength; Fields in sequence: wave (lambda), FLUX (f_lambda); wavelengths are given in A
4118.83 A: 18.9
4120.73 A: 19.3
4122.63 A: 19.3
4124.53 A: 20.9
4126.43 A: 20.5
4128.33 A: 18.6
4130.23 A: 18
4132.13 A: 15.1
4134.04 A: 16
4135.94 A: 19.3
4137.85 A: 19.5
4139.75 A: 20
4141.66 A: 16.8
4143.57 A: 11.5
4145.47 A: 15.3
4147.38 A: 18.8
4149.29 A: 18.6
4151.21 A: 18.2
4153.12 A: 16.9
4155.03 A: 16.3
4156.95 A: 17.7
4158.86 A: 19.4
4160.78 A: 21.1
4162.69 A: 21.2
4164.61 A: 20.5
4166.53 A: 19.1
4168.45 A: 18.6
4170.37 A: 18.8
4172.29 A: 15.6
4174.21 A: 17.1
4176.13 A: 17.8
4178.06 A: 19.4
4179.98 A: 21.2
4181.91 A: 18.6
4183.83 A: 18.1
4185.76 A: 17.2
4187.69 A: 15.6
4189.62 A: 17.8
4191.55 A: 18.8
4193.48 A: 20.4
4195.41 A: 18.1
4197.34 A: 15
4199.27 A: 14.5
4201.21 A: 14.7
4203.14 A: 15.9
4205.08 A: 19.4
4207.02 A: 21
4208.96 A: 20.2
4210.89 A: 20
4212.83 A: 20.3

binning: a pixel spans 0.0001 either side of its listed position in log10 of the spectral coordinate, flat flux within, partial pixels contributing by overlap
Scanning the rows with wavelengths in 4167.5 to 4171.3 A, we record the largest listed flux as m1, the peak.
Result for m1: 18.8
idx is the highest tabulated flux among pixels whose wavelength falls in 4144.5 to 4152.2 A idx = 18.8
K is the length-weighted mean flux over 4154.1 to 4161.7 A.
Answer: 18.6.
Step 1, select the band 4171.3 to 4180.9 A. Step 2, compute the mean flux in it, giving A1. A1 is 18.2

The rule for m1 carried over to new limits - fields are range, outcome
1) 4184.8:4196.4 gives 20.4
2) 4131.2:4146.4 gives 20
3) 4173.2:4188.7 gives 21.2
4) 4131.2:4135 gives 16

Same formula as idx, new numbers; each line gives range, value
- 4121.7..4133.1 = 20.9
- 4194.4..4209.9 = 21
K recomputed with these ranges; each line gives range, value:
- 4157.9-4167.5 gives 20.3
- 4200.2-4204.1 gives 15.3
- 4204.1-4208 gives 20.1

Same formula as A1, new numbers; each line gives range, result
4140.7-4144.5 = 14.2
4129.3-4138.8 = 17.6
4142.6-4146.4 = 13.4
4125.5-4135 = 17.6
